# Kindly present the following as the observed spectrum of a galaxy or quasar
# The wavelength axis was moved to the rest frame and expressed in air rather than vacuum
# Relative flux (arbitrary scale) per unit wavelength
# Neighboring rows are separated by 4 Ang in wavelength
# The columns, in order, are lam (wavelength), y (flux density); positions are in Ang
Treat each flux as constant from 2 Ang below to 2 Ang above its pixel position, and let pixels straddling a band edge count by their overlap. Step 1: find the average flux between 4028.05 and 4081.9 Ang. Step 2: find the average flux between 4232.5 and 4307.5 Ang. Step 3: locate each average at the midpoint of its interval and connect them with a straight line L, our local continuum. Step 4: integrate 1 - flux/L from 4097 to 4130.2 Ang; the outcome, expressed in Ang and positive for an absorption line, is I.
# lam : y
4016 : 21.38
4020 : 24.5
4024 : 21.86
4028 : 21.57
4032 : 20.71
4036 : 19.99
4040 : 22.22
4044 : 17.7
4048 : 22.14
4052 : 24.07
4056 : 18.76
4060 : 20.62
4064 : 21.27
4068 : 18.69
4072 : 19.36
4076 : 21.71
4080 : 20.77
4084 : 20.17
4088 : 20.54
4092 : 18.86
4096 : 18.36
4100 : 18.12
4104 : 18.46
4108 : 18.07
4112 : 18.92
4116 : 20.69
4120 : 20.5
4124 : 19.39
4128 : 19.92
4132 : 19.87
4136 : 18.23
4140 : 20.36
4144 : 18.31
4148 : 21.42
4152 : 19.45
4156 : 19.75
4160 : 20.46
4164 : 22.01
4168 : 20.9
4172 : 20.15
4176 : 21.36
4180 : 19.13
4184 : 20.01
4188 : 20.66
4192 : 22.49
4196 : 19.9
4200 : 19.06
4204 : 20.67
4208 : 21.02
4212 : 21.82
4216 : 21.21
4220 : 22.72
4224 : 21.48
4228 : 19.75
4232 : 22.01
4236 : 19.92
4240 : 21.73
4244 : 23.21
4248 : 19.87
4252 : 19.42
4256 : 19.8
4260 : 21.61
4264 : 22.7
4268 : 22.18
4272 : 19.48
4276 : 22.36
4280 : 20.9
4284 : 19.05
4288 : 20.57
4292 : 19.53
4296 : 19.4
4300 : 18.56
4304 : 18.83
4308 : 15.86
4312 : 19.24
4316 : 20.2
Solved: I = 2.2 Ang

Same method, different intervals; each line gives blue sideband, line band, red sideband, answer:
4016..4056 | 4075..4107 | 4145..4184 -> 2.32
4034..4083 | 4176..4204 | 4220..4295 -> 0.63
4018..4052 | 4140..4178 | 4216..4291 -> 1.45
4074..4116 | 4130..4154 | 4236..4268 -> 0.44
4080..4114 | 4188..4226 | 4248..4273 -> -1.64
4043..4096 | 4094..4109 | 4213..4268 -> 1.64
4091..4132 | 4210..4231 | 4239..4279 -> -0.76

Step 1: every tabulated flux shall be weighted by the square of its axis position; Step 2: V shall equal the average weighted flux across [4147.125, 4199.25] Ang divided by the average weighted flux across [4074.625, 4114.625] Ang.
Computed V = 1.10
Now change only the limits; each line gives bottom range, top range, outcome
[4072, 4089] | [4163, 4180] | 1.05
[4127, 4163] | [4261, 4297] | 1.12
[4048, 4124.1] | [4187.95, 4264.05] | 1.13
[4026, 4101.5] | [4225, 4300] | 1.12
